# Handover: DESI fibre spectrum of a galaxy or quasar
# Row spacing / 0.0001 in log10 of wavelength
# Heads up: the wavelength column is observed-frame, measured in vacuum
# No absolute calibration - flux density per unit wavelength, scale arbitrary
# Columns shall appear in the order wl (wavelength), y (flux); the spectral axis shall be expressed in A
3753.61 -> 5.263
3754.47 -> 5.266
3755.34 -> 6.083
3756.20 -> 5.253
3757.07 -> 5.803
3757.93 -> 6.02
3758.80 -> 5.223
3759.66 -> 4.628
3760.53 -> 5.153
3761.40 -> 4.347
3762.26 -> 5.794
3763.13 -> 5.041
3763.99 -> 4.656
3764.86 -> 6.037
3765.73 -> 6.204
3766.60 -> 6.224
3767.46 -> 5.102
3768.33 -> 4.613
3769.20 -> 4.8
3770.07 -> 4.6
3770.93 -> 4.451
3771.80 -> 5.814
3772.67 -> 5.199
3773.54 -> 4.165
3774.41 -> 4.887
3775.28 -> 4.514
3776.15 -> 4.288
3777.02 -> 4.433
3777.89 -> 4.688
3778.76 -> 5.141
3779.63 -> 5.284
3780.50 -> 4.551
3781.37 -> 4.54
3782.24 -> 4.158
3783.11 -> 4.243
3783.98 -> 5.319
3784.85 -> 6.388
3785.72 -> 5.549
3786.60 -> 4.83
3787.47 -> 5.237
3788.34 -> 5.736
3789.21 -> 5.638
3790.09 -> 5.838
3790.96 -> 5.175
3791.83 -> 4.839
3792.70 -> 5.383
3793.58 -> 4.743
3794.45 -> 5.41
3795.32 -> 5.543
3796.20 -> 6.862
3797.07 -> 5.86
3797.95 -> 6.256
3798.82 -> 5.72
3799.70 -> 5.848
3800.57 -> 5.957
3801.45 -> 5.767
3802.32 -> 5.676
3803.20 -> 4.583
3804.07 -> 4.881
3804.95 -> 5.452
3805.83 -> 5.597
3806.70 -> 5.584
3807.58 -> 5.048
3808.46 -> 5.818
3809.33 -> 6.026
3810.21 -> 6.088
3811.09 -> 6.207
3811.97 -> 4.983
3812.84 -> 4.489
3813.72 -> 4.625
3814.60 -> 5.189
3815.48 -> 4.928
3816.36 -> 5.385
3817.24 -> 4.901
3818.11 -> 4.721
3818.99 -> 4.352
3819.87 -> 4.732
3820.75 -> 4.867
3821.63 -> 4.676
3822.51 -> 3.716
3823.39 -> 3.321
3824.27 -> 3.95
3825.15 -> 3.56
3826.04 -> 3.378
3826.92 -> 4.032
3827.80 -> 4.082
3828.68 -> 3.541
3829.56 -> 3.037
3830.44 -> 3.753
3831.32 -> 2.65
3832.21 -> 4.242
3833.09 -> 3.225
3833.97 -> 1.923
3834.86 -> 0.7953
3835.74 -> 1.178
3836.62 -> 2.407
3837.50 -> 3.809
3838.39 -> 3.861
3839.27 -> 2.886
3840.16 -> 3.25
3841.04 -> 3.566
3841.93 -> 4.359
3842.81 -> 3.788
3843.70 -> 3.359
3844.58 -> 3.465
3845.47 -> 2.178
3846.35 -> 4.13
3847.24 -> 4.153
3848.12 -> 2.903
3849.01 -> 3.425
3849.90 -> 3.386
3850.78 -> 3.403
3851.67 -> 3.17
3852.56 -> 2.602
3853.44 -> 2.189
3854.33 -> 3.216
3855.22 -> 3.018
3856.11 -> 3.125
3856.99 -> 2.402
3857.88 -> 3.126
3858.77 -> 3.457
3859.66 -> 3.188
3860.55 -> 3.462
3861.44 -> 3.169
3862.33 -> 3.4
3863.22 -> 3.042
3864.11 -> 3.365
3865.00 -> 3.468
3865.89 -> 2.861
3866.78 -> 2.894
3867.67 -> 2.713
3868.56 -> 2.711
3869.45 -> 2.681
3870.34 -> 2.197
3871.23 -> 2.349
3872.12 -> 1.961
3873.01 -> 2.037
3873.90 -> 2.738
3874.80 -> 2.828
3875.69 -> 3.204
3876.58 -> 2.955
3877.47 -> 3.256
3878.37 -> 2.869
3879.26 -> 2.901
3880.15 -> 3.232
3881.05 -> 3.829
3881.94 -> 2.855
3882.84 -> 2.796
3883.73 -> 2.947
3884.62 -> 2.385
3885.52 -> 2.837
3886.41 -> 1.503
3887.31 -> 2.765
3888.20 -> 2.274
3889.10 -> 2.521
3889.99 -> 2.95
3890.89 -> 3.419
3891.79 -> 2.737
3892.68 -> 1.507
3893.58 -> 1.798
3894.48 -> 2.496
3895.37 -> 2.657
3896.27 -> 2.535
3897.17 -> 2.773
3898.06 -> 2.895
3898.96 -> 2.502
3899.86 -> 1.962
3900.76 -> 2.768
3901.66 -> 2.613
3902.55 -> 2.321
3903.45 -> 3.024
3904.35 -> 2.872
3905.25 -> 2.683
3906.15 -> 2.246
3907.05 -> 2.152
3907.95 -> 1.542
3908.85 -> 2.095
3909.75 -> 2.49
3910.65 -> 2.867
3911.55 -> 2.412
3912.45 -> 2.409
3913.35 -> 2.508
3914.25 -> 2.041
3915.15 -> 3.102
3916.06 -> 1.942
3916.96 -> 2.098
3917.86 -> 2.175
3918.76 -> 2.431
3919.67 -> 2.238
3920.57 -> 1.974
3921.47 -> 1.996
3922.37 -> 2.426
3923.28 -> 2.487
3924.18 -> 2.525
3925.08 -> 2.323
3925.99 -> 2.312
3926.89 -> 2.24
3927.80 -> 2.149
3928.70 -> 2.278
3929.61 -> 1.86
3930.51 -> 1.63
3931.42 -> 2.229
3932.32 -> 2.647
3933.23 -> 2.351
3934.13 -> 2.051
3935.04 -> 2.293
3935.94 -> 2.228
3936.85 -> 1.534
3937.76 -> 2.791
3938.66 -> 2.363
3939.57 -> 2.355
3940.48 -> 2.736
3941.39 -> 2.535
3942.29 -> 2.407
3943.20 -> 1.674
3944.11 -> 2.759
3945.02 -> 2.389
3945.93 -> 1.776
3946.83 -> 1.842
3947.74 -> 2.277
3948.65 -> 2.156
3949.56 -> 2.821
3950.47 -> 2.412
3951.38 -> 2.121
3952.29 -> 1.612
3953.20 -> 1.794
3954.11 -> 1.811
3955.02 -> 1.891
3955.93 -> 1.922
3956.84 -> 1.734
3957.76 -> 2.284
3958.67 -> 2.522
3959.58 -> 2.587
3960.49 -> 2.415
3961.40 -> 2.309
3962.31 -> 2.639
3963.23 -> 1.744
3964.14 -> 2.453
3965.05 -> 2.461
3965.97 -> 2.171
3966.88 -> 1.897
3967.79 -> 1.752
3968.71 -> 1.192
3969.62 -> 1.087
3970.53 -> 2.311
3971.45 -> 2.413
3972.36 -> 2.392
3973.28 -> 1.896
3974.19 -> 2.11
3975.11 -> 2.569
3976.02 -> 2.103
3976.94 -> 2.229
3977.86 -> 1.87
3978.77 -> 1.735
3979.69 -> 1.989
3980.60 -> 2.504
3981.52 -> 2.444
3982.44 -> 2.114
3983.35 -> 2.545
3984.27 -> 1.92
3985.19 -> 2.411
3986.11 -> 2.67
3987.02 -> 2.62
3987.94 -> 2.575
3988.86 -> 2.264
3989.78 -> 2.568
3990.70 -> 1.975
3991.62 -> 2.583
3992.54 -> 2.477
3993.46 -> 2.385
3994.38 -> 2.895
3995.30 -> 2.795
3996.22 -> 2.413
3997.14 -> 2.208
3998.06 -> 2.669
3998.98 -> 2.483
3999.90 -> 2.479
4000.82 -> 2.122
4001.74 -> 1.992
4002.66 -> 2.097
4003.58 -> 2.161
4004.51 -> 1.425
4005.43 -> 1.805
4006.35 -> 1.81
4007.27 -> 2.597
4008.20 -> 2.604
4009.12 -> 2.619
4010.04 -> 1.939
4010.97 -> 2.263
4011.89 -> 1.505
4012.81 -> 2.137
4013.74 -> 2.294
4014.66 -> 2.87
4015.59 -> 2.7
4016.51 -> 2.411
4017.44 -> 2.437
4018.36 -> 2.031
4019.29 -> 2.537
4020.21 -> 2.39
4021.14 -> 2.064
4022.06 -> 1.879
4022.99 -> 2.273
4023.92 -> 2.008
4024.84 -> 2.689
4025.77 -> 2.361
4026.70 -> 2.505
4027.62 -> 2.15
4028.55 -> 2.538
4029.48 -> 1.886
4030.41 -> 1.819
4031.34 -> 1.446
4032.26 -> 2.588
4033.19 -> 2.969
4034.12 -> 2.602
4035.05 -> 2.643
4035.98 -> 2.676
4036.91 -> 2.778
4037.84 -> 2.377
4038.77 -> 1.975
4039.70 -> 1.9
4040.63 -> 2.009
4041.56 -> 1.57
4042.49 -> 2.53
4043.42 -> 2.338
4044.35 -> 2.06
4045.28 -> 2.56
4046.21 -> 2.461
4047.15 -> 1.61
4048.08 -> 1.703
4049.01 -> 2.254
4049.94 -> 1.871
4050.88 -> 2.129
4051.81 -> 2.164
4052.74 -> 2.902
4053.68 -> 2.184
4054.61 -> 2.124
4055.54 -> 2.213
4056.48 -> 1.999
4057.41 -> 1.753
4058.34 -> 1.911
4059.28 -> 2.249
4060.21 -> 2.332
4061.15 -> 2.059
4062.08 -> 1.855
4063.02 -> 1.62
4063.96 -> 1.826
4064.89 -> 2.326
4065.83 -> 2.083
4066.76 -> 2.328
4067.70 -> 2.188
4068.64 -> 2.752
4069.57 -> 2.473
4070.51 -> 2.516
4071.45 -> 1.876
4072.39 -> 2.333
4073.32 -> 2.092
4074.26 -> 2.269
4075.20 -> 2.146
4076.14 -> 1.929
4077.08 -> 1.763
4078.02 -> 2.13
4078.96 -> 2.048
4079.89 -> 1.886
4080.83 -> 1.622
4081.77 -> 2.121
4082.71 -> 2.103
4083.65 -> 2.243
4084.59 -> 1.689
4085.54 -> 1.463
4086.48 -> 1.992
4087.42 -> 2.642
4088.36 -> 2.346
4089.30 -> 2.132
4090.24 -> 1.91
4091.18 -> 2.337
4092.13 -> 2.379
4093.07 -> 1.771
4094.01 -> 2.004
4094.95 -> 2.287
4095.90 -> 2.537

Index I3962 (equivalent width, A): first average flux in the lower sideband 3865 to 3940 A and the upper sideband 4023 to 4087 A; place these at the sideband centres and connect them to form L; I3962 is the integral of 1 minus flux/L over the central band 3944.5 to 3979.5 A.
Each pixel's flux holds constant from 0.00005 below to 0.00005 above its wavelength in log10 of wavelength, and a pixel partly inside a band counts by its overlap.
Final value 3.81 A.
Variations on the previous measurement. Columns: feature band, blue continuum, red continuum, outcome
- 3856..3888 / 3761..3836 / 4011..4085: 9.4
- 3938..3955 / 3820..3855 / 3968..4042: 2.7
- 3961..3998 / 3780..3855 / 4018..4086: 7.7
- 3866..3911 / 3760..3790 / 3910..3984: 8.0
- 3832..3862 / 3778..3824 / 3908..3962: 7.7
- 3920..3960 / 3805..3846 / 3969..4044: 9.8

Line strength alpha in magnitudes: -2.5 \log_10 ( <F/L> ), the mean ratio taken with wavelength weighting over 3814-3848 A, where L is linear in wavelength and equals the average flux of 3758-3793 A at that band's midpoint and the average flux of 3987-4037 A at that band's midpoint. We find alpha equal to 0.210 mag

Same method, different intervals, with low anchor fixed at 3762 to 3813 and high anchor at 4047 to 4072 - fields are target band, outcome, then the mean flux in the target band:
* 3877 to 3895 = 0.47 mag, 2.69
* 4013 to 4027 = 0.10 mag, 2.36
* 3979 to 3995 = 0.23 mag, 2.4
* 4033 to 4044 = 0.01 mag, 2.35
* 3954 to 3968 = 0.44 mag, 2.18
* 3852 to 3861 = 0.44 mag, 2.98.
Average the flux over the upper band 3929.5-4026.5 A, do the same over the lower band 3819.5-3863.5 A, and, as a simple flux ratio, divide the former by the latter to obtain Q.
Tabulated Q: 0.67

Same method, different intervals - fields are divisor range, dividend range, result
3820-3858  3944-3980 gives 0.64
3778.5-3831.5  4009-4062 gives 0.45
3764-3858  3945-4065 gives 0.50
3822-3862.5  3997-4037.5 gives 0.71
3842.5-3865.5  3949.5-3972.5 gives 0.65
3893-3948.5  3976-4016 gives 0.99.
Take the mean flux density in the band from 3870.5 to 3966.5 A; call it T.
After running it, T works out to 2.39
